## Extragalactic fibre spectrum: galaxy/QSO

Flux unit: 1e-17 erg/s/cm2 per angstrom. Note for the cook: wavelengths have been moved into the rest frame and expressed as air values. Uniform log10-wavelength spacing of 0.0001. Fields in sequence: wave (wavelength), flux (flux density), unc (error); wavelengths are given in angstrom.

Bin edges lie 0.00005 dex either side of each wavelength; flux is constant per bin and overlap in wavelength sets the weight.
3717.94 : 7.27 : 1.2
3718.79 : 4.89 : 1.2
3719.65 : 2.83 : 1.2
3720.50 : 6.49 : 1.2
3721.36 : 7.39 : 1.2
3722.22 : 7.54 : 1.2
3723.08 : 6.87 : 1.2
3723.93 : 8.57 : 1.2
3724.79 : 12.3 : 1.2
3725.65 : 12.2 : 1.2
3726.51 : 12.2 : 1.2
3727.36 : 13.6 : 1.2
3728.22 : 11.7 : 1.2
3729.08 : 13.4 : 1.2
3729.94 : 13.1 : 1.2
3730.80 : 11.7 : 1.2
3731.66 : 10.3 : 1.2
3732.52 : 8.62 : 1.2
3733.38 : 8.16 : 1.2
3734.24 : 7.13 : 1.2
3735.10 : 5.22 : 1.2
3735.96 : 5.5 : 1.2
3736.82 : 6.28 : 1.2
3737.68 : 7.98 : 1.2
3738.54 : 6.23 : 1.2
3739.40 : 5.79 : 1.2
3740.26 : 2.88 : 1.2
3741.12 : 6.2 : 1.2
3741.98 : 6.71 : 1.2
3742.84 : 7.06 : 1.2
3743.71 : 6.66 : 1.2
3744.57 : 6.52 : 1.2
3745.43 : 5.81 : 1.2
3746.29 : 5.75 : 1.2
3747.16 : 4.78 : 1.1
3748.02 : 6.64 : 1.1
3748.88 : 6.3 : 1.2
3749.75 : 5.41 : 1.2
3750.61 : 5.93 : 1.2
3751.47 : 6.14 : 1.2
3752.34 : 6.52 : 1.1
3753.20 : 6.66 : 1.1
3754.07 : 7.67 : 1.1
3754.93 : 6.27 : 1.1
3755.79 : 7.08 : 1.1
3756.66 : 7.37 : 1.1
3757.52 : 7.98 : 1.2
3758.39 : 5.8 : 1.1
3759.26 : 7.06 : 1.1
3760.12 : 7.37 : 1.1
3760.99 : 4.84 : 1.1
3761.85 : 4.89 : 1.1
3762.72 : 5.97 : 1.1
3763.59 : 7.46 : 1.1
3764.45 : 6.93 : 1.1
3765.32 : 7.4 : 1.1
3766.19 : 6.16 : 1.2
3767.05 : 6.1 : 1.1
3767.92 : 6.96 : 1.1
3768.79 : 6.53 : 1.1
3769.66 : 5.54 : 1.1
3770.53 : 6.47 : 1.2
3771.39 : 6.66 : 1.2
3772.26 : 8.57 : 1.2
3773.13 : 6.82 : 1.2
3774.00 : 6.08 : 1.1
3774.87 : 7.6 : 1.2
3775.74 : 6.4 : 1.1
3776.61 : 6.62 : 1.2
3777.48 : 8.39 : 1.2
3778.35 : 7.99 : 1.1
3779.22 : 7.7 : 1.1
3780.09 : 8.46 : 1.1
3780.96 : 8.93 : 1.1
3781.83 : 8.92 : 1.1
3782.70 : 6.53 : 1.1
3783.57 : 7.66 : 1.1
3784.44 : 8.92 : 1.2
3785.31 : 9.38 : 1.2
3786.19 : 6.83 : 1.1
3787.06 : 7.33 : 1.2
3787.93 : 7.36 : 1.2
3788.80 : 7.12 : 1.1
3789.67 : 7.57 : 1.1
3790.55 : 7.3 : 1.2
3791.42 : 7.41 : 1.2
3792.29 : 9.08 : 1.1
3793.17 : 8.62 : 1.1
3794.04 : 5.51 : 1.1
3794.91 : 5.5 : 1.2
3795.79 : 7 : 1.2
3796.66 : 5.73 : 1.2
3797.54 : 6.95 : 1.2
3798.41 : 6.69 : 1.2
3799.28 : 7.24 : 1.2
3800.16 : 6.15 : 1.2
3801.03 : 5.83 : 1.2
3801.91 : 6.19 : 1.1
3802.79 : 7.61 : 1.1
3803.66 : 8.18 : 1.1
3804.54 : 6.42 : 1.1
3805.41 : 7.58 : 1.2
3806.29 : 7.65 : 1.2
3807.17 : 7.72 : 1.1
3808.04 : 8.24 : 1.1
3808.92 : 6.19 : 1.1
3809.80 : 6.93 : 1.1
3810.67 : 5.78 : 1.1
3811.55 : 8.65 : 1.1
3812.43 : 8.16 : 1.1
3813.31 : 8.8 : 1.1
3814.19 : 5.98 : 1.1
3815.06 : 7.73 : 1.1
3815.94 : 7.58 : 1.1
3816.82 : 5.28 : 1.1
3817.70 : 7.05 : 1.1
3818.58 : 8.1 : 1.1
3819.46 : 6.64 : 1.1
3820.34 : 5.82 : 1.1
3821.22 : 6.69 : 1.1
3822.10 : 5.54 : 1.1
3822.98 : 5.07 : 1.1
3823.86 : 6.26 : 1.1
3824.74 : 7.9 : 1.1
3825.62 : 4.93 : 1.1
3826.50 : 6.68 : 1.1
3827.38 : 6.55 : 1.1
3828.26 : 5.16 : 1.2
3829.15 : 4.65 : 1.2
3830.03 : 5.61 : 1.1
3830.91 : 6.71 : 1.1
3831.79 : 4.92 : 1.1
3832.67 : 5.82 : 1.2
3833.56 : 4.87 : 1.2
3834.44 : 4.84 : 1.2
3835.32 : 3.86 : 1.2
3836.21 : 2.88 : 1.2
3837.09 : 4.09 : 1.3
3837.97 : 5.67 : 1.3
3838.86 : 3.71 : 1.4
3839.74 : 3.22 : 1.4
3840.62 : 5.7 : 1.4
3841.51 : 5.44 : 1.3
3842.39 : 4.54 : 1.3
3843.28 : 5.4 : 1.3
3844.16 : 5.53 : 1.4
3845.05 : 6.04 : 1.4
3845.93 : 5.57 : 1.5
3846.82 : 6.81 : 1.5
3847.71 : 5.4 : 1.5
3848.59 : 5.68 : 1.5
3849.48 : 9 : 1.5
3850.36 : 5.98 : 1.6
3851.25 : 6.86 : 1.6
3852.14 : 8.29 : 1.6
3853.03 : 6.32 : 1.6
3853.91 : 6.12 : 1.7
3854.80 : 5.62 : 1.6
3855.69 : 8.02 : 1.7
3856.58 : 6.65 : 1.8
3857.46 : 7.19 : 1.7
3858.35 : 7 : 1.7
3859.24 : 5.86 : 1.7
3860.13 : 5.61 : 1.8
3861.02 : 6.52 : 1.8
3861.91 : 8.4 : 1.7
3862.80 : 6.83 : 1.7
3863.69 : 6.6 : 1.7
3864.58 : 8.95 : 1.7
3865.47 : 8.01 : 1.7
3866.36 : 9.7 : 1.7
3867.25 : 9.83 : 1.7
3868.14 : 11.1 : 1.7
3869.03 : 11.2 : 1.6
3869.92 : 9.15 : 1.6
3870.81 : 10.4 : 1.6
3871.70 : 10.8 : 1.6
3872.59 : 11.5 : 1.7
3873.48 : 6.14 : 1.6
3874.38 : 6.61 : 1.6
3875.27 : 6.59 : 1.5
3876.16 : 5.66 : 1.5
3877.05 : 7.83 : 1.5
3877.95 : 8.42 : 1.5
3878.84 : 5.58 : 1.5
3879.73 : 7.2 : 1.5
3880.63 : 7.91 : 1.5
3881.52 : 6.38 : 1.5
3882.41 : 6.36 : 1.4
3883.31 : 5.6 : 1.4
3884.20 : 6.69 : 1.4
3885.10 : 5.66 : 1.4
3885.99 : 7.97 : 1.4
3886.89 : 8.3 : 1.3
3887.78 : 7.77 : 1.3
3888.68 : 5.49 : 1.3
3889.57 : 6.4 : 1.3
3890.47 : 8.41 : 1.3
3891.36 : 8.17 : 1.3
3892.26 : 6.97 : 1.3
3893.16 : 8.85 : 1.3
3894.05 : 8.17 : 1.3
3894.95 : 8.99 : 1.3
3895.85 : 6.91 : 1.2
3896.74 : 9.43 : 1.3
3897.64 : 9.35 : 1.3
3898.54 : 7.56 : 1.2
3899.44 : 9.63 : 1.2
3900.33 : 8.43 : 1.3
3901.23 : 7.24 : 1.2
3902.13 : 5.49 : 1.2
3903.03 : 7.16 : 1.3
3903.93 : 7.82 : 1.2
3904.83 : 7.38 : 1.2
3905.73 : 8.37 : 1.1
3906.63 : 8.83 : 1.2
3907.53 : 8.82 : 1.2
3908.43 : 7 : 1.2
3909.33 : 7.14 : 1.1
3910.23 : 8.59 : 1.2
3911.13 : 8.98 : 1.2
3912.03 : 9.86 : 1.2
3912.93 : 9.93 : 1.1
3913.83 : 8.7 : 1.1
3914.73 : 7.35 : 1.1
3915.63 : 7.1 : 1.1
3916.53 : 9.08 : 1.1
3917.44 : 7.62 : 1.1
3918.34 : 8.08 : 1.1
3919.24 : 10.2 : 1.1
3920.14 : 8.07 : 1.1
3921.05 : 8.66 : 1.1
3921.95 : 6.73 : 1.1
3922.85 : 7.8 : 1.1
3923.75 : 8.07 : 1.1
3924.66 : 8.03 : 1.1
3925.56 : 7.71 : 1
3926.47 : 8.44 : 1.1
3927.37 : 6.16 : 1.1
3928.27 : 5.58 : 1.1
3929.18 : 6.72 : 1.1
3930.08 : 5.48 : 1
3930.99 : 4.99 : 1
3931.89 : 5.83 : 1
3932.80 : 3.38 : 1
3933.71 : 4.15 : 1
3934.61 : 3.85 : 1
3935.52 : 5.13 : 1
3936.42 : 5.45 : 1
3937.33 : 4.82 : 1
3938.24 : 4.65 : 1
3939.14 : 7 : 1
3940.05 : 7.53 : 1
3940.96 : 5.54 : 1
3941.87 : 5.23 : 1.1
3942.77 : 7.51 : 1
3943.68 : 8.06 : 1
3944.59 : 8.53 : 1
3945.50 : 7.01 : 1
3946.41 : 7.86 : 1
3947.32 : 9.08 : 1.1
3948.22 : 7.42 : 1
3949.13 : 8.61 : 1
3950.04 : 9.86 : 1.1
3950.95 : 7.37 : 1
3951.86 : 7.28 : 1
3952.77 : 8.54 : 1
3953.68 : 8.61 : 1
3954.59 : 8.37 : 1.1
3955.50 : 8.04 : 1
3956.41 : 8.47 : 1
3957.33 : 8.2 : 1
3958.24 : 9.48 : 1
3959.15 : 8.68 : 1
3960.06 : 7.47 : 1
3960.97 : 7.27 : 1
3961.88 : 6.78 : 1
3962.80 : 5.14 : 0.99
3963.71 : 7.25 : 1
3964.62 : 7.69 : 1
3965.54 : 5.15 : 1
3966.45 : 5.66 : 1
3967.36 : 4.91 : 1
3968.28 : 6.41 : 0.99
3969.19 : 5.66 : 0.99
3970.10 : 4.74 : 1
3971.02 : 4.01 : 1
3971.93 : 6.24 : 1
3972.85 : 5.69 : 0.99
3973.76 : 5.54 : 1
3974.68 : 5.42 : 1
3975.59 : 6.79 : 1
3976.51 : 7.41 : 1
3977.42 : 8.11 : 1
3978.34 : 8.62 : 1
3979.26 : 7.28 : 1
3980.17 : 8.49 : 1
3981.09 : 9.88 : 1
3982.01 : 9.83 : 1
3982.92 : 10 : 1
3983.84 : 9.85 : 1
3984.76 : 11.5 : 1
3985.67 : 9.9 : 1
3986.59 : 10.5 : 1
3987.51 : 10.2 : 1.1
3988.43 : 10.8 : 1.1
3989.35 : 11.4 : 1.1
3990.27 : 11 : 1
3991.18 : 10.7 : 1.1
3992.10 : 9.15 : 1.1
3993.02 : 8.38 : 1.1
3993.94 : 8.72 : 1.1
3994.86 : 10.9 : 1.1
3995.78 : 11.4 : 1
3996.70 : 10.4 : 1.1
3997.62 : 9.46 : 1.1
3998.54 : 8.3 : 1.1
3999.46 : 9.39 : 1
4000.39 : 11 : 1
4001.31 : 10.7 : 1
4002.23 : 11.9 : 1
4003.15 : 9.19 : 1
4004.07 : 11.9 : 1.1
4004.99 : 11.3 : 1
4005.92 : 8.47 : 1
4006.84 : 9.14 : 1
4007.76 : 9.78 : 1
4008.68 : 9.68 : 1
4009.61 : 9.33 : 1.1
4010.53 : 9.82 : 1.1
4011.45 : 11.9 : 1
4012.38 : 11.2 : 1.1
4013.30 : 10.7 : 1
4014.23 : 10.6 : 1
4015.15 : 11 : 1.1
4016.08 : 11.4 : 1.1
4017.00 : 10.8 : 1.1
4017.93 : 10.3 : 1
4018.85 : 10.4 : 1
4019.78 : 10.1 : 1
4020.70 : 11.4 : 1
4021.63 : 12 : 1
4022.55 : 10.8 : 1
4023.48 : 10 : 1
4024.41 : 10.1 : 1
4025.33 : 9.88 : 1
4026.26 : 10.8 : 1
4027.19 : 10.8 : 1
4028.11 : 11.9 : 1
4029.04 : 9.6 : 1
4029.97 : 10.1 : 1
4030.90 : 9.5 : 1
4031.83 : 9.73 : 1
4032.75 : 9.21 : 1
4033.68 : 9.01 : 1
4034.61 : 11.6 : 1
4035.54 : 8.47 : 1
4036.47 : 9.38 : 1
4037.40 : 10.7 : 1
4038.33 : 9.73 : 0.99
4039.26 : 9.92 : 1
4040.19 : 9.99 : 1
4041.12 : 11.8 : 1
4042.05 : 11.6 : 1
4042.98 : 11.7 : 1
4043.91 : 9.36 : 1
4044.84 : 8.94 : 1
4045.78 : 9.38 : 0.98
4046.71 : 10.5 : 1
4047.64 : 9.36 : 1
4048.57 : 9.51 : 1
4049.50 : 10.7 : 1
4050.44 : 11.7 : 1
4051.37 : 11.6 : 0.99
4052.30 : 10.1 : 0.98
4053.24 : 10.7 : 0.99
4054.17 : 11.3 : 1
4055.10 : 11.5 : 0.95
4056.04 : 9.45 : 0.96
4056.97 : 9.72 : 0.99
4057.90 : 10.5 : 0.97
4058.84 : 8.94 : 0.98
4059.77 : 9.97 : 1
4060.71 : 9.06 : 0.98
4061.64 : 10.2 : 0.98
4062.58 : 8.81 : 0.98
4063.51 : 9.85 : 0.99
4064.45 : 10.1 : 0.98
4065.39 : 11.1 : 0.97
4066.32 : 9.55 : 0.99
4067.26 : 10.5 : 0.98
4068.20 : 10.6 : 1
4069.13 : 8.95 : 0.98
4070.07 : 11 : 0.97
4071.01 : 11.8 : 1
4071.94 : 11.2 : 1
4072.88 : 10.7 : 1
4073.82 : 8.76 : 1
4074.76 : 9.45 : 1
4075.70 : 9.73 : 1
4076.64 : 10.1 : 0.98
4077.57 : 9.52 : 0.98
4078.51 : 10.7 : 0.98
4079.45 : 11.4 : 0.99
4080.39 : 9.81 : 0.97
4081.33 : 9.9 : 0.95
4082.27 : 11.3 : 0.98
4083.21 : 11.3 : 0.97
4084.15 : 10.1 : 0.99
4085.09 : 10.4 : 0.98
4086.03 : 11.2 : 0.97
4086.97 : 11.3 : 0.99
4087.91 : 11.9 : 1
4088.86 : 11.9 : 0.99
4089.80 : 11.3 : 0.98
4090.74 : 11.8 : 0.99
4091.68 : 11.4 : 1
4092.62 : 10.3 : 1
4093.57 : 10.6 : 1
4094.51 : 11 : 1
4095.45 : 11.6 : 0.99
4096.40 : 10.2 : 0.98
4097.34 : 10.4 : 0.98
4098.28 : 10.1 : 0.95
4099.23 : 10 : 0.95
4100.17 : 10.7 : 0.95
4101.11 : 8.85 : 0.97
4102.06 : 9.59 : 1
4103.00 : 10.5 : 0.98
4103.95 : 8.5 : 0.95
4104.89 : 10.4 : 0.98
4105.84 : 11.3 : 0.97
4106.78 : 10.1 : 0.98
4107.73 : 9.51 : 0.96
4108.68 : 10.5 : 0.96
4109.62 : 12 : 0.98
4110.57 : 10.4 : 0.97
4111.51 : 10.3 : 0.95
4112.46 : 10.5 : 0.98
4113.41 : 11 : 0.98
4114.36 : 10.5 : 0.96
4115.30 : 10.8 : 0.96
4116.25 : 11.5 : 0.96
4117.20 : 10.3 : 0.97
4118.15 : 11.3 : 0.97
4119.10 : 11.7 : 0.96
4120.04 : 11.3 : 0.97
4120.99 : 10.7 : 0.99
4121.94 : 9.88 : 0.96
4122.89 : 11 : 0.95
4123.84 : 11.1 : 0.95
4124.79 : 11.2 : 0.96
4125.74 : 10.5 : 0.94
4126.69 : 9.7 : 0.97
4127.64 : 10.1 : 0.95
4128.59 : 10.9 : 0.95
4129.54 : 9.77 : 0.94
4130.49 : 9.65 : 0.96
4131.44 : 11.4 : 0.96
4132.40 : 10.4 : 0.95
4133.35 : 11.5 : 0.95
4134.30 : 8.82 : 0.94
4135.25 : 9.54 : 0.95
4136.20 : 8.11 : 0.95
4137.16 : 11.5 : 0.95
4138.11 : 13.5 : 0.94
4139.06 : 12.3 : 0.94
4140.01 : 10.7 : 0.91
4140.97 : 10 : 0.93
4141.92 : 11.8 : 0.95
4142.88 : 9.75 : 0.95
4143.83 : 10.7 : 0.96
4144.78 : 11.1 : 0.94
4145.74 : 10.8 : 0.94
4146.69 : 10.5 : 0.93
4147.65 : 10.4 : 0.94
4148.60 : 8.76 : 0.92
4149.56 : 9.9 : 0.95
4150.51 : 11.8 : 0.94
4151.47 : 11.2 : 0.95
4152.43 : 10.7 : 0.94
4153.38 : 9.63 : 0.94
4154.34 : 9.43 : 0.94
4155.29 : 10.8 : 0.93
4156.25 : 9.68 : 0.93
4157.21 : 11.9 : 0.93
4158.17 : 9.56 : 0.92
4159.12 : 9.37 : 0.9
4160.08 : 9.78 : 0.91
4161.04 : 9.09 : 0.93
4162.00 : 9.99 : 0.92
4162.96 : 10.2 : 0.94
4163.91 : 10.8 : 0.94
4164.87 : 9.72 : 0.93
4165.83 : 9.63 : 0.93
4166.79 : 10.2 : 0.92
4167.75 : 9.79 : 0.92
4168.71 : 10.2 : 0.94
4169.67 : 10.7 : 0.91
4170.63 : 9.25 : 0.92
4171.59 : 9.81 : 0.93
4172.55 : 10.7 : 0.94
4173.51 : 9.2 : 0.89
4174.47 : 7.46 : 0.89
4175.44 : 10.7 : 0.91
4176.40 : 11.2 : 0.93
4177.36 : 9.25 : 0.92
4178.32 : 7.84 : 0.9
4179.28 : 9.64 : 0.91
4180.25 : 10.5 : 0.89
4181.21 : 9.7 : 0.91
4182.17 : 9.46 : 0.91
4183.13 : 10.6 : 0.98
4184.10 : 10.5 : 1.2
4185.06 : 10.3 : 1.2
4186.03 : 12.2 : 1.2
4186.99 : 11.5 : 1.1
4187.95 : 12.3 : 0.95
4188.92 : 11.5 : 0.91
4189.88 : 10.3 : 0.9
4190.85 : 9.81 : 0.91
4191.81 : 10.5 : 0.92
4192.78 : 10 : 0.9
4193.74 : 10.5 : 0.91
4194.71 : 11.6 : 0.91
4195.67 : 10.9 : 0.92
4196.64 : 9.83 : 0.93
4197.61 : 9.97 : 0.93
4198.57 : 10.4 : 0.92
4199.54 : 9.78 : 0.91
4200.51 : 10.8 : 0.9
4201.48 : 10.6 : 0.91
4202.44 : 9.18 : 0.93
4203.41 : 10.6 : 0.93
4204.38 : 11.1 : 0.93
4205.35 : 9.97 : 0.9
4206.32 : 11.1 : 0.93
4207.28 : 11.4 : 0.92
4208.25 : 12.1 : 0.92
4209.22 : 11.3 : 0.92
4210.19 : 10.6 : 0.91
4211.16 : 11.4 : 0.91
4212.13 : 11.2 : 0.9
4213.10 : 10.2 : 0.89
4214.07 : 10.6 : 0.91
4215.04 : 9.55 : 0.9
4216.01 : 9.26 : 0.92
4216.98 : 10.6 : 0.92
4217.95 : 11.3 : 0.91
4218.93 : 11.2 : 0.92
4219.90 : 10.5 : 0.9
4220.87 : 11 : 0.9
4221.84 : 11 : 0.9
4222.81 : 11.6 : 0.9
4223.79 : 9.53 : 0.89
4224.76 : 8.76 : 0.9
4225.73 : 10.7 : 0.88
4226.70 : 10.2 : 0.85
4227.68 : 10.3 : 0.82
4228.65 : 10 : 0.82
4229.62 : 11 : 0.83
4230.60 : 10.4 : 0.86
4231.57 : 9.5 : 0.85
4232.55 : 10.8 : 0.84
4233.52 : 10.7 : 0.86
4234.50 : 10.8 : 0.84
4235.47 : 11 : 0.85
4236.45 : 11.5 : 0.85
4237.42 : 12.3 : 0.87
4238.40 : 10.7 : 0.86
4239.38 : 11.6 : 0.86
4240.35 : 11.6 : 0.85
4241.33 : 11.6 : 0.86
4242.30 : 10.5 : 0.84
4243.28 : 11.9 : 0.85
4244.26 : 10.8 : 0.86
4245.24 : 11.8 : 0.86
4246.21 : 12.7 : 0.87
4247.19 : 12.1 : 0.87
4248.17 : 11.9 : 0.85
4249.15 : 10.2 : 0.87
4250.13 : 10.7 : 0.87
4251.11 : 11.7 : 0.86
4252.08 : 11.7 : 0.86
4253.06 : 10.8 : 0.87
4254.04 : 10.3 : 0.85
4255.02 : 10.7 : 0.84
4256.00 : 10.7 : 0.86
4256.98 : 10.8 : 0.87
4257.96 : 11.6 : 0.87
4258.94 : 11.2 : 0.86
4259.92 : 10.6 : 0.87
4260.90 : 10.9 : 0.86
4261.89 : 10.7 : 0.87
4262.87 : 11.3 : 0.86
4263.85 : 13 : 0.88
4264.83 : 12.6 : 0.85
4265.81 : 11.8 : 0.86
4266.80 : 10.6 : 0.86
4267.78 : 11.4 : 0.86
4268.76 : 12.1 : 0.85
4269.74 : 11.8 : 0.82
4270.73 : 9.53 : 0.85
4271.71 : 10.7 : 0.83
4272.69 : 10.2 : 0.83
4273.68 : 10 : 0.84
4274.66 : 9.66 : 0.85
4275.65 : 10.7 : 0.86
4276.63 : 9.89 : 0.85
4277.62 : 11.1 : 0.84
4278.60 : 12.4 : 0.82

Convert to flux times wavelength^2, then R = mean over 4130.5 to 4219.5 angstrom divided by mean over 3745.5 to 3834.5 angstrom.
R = 1.86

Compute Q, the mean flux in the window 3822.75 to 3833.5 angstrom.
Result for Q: 5.83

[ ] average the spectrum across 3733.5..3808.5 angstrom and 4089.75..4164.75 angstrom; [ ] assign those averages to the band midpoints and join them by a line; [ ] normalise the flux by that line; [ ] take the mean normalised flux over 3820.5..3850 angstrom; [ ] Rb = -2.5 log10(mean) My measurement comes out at 0.34 mag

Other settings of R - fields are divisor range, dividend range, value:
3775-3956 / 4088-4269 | 1.74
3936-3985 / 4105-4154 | 1.58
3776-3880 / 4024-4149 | 1.72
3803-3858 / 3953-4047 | 1.63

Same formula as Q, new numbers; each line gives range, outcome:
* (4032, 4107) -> 10.3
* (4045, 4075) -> 10.2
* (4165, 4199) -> 10.2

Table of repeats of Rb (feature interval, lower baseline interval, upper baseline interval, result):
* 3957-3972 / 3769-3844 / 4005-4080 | 0.36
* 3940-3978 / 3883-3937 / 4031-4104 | 0.17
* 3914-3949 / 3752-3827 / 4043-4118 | 0.25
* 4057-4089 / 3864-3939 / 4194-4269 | -0.11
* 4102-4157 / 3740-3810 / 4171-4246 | -0.07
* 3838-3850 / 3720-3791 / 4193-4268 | 0.41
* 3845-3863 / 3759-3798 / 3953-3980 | 0.06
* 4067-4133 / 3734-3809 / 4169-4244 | -0.10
